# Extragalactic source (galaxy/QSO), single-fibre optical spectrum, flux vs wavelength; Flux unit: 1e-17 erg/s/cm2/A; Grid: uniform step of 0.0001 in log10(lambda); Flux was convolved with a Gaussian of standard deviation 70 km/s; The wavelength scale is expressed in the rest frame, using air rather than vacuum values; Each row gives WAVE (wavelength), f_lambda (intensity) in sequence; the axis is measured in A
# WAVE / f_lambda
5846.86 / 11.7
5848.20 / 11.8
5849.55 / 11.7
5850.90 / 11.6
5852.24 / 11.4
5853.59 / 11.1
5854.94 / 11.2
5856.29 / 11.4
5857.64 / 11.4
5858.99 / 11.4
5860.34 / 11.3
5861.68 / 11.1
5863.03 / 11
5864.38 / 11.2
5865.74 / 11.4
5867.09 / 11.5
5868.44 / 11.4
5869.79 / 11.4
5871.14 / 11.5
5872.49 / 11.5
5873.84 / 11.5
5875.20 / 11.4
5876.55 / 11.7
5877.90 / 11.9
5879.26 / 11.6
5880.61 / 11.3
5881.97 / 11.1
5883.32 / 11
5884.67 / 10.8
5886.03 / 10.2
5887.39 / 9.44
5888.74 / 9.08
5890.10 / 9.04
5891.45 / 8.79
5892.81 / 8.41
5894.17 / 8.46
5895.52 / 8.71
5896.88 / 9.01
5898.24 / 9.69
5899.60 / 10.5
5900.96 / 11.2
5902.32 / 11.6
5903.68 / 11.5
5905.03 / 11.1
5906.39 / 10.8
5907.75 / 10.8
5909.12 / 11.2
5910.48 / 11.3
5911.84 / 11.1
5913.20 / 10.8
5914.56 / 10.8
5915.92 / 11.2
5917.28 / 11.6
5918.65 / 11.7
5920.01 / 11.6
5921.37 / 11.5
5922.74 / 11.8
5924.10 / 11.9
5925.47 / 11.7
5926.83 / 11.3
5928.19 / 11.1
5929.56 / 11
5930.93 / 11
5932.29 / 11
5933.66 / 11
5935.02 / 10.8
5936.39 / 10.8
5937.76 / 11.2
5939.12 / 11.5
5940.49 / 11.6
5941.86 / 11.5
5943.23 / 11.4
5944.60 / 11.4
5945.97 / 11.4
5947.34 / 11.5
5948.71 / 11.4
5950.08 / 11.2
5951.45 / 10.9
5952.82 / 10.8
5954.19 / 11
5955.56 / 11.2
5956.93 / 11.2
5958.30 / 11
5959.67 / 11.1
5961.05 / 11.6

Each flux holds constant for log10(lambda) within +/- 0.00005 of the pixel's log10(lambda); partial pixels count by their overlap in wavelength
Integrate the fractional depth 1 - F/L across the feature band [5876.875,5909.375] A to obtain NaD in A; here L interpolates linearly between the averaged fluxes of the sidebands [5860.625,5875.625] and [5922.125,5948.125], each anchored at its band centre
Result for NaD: 3.0 A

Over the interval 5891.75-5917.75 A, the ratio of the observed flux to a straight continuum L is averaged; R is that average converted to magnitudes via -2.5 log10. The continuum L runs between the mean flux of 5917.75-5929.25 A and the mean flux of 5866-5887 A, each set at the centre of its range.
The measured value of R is 0.10 mag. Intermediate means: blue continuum 11.3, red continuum 11.6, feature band 10.5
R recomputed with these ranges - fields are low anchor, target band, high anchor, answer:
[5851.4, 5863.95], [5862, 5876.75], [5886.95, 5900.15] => -0.08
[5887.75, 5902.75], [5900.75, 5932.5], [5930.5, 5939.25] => -0.10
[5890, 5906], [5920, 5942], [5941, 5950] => -0.04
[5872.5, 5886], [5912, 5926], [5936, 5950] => -0.01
